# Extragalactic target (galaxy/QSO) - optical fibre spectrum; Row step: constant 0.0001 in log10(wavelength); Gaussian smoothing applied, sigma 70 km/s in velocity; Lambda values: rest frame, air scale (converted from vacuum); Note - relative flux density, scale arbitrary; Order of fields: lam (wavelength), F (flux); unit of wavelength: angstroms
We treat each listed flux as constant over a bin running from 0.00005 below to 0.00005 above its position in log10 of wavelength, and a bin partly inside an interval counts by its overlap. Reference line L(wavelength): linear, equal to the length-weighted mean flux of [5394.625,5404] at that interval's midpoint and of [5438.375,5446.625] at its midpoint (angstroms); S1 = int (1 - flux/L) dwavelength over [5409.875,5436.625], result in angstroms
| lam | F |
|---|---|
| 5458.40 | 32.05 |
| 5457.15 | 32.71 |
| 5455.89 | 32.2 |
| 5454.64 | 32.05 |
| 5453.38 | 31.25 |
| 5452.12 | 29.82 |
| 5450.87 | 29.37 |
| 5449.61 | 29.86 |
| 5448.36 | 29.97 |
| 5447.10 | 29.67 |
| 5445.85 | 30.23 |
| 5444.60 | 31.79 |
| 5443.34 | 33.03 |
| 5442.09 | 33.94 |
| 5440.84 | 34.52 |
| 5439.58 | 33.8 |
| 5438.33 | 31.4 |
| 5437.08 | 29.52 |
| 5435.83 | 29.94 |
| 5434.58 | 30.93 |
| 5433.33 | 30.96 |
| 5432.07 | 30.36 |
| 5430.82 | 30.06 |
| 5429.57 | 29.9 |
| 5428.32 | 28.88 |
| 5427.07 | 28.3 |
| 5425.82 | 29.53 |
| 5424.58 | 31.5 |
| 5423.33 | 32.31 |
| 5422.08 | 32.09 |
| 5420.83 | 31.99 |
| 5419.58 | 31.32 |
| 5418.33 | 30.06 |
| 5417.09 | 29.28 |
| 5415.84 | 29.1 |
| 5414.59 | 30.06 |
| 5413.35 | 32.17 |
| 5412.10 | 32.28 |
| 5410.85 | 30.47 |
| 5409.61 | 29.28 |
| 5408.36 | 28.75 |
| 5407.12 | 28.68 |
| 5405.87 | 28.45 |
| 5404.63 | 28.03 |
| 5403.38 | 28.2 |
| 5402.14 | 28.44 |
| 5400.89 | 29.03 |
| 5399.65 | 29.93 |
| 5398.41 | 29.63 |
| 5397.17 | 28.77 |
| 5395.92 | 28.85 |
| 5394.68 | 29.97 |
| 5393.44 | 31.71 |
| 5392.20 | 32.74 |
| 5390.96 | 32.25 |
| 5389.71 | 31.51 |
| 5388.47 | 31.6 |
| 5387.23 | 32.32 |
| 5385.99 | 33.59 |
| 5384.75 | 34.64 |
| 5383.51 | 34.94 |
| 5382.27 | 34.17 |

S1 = 0.5 angstroms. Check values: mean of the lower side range 29.1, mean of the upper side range 32.7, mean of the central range 30.5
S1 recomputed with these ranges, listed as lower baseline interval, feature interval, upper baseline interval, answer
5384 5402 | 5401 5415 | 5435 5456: 0.8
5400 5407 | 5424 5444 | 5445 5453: -1.1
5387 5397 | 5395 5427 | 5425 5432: 0.4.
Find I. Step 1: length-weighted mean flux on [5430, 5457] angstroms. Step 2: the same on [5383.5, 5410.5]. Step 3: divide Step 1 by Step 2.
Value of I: 1.03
